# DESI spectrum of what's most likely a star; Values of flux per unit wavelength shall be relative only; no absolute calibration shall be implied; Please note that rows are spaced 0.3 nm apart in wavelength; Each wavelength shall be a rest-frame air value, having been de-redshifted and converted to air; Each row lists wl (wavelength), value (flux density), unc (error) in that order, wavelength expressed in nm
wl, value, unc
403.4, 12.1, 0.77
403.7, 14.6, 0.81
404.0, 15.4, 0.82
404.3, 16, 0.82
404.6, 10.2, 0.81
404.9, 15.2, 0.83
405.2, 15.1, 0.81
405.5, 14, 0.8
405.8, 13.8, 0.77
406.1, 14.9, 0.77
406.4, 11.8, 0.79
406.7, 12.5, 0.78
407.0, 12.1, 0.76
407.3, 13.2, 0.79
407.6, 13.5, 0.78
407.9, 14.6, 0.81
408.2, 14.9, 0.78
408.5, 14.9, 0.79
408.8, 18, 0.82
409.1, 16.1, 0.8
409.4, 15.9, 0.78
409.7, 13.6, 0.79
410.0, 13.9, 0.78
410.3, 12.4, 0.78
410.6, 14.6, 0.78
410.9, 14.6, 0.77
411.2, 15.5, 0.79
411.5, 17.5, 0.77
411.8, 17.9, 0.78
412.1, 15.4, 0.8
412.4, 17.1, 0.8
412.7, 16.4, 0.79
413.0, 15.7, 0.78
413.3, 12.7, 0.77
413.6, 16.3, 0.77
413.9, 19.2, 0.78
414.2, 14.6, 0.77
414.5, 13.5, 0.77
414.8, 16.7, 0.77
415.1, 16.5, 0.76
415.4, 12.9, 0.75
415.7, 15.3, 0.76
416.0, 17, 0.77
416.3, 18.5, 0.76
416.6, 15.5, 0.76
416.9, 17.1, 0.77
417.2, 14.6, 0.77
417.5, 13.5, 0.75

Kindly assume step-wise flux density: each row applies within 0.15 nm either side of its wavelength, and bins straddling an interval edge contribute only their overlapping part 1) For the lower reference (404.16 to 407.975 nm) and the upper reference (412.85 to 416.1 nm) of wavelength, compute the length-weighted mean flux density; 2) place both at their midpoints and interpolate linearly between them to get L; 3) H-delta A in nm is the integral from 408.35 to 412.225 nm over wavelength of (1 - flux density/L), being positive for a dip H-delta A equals -0.23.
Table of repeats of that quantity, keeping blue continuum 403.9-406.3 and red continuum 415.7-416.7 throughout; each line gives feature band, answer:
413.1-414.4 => 0.051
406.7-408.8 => 0.115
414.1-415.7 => 0.158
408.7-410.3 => 0.013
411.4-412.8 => -0.087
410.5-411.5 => 0.020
